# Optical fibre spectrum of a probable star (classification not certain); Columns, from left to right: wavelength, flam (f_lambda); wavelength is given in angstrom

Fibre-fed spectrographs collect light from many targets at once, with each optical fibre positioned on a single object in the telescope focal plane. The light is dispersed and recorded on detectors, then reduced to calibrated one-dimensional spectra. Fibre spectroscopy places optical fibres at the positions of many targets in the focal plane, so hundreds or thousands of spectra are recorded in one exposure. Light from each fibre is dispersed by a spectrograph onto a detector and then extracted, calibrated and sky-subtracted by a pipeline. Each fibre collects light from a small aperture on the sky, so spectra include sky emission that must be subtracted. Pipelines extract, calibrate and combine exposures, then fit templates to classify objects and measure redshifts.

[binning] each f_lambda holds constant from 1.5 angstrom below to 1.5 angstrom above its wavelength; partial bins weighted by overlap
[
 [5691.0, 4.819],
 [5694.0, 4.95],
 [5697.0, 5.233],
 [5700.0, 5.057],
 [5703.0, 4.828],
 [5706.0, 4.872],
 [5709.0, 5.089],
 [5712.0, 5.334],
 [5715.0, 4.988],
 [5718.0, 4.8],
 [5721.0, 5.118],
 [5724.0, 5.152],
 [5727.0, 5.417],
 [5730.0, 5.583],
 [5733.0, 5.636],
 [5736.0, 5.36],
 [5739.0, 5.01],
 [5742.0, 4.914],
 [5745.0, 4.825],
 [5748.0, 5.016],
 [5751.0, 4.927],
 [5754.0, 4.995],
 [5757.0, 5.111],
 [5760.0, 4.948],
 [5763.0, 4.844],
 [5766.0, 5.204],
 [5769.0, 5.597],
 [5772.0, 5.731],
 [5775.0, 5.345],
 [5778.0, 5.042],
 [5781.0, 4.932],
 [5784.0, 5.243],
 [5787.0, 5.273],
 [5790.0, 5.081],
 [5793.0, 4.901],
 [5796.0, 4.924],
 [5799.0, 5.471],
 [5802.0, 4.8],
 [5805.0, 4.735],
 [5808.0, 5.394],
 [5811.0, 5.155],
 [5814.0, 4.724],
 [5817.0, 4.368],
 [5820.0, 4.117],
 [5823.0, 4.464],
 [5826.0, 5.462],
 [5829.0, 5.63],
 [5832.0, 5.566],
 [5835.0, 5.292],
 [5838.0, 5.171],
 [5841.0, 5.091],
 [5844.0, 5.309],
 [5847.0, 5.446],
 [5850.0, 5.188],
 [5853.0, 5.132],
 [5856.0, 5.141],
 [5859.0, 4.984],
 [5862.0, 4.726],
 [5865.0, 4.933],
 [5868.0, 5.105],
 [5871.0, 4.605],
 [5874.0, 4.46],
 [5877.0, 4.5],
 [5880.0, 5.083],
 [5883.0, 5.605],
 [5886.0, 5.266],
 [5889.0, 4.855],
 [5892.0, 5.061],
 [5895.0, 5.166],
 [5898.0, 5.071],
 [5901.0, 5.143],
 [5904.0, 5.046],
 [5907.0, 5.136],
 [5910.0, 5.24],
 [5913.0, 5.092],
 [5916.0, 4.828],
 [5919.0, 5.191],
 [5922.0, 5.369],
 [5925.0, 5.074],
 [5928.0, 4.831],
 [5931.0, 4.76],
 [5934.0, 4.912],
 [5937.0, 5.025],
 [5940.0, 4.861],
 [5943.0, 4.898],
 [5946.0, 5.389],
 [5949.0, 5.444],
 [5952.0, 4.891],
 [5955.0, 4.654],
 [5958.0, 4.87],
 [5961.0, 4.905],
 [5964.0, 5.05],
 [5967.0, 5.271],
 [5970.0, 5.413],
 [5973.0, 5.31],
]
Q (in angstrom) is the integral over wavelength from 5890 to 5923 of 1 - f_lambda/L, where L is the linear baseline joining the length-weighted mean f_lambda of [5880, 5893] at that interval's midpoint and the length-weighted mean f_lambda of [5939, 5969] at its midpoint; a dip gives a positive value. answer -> 0.2 angstrom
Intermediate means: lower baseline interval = 5.19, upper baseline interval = 5.03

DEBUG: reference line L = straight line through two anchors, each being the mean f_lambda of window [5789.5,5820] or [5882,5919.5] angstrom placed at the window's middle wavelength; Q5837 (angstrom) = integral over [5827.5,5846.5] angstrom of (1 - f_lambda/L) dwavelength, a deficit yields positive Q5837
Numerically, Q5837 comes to -1.4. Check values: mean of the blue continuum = 4.91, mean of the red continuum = 5.12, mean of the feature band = 5.35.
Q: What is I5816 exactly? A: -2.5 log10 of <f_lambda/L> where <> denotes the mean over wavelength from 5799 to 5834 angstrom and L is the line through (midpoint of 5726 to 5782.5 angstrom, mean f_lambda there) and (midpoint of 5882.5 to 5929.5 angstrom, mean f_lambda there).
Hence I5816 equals 0.04 mag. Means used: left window 5.18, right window 5.11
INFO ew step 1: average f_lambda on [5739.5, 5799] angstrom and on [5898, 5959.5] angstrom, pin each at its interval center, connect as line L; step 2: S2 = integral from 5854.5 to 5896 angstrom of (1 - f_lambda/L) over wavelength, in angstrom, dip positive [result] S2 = 0.8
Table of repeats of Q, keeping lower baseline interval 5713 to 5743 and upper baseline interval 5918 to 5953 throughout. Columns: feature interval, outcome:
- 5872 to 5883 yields 0.63 angstrom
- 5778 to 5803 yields 0.38 angstrom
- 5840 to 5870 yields 0.09 angstrom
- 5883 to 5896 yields -0.14 angstrom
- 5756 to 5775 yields -0.27 angstrom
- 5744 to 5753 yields 0.45 angstrom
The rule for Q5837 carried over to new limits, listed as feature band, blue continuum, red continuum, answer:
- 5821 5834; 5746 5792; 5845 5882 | -0.5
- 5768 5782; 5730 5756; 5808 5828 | -1.0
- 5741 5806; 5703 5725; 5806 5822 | -3.1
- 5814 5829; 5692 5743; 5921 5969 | 1.1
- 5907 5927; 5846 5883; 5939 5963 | -0.6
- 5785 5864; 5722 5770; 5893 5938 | 0.8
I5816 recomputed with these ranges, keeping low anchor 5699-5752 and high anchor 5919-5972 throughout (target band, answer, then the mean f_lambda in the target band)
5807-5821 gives 0.07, 4.75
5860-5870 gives 0.03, 4.91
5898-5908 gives -0.01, 5.1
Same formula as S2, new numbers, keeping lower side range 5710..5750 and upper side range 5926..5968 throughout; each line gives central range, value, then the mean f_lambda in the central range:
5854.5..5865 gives 0.22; 4.95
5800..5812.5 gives 0.14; 5.04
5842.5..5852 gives -0.45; 5.3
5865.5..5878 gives 0.86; 4.7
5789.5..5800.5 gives 0.03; 5.1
